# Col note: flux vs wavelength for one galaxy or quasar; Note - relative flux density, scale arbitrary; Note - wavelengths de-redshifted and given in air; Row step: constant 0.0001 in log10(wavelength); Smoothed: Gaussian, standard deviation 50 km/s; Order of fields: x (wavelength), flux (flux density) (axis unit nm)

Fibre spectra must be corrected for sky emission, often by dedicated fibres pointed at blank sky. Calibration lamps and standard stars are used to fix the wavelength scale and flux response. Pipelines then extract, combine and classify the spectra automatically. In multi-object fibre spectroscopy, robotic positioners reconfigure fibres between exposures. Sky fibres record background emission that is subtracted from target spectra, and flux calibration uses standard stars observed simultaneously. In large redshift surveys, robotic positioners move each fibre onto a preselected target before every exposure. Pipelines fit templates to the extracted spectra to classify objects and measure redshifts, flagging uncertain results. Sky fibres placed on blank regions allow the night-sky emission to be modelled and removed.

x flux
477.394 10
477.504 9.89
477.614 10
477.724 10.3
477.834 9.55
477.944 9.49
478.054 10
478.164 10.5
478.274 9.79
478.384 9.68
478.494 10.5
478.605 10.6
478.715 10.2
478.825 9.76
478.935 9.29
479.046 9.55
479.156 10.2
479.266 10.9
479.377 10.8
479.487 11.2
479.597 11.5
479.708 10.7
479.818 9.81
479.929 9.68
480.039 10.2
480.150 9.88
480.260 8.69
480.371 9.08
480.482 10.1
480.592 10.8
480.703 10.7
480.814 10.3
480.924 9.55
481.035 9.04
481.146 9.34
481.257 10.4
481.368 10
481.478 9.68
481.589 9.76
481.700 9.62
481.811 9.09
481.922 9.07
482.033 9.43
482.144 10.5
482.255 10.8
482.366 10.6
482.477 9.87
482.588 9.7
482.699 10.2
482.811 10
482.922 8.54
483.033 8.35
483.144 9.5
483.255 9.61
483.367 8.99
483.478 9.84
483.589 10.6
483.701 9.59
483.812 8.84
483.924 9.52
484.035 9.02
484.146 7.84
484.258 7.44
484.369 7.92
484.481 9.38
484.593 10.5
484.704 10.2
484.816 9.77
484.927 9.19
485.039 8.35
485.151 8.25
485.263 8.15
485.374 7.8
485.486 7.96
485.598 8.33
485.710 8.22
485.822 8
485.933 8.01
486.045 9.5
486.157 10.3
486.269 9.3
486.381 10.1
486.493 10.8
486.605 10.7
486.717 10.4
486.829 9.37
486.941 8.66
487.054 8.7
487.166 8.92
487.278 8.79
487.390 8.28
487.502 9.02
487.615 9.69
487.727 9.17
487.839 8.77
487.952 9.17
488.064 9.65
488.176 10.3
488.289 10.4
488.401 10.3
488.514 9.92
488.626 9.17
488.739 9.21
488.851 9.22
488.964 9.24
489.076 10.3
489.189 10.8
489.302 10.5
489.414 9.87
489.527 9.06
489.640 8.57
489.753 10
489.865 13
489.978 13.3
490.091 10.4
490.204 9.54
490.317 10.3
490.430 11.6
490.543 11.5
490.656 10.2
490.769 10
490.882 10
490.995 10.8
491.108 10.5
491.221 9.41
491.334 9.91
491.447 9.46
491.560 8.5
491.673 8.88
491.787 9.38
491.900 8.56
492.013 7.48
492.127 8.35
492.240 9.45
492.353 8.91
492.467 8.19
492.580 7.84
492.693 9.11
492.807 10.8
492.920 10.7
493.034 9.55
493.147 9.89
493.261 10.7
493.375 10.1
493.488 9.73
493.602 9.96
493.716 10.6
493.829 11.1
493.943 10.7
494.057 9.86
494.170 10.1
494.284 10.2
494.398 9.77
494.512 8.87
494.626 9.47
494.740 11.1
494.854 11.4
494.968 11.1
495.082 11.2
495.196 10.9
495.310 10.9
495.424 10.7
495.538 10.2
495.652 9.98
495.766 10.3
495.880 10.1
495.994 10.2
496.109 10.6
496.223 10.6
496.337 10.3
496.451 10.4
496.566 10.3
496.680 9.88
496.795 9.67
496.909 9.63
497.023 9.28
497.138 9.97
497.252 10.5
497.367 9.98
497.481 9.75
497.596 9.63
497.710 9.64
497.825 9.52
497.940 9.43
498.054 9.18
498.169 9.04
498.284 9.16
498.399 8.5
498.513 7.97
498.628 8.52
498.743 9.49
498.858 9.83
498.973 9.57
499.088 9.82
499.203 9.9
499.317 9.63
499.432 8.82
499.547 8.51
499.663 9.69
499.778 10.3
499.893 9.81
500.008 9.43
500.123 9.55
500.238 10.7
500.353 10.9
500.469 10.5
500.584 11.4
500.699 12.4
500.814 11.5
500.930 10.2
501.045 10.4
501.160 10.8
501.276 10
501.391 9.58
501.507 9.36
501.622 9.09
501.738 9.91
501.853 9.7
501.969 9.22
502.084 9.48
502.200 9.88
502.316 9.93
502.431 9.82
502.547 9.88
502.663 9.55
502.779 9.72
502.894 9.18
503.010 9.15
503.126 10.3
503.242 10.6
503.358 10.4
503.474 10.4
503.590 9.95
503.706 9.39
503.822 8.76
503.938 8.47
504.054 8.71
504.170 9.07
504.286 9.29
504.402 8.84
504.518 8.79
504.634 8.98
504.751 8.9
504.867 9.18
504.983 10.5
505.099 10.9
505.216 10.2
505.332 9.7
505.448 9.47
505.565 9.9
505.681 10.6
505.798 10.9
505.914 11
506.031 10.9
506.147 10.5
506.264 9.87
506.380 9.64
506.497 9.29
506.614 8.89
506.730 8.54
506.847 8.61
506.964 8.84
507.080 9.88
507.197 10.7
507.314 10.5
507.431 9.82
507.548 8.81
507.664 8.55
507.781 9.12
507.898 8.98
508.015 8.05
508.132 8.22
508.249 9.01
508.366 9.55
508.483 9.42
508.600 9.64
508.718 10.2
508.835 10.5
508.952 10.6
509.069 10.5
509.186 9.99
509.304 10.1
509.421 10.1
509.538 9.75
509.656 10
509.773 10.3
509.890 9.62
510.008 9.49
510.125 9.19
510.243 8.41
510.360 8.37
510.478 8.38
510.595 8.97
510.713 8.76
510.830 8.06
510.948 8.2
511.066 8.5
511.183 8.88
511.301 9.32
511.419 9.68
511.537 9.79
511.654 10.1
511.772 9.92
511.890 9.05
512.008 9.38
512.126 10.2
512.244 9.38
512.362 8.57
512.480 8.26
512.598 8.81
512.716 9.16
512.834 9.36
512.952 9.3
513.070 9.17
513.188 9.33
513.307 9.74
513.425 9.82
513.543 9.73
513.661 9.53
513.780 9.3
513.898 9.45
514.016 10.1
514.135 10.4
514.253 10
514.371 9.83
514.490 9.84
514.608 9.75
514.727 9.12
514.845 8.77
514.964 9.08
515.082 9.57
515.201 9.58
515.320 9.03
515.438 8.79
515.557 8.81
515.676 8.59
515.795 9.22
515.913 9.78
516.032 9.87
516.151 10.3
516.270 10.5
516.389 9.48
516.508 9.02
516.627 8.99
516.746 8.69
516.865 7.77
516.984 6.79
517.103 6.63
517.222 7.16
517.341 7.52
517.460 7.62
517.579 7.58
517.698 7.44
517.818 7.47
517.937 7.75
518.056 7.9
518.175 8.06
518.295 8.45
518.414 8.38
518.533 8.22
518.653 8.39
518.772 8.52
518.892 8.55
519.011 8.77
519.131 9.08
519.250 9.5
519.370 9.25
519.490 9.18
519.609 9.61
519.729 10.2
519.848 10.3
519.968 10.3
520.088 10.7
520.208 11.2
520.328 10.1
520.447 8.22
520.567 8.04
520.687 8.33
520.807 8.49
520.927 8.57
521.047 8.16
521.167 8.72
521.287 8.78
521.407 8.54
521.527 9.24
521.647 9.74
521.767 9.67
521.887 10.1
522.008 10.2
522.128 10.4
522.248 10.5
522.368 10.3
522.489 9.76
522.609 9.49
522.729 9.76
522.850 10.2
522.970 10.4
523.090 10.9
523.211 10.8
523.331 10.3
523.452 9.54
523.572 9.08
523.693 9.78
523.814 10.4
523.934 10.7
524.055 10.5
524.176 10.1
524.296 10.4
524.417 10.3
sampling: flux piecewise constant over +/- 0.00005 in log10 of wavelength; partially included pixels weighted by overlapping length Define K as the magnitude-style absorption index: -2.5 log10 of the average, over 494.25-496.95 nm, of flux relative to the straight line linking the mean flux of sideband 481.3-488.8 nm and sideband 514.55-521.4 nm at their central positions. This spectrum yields -0.13 mag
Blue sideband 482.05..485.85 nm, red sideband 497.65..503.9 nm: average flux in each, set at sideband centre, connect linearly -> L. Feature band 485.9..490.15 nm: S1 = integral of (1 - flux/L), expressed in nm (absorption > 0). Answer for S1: -0.21 nm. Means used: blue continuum 9.17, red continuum 9.76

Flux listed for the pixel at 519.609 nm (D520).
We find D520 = 9.61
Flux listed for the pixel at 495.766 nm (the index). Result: 10.3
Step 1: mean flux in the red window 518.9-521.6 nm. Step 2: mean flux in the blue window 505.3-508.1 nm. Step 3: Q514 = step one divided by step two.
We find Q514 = 1.0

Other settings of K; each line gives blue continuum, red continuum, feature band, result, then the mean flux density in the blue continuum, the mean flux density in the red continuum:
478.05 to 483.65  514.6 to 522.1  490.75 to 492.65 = 0.057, 9.93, 8.89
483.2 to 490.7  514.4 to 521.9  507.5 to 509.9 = -0.059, 9.51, 8.88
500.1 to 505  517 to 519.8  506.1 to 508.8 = 0.002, 9.82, 8.3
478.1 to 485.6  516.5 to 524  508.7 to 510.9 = -0.033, 9.63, 9.09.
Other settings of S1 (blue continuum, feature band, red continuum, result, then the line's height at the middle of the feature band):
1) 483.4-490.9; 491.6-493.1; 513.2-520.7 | 0.068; 9.44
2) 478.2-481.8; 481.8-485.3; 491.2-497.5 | 0.231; 10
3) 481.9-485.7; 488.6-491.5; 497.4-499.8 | -0.307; 9.26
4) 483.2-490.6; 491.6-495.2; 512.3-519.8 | -0.160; 9.37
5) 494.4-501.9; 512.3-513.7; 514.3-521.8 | -0.011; 9.16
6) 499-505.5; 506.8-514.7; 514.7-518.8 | -0.319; 9.06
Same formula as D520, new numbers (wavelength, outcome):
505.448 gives 9.47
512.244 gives 9.38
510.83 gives 8.06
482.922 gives 8.54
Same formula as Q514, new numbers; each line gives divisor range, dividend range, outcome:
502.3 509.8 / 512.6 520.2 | 0.94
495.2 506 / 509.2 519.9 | 0.92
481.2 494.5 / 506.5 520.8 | 0.95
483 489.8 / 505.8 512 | 1.02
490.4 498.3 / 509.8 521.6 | 0.91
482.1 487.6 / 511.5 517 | 1.01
